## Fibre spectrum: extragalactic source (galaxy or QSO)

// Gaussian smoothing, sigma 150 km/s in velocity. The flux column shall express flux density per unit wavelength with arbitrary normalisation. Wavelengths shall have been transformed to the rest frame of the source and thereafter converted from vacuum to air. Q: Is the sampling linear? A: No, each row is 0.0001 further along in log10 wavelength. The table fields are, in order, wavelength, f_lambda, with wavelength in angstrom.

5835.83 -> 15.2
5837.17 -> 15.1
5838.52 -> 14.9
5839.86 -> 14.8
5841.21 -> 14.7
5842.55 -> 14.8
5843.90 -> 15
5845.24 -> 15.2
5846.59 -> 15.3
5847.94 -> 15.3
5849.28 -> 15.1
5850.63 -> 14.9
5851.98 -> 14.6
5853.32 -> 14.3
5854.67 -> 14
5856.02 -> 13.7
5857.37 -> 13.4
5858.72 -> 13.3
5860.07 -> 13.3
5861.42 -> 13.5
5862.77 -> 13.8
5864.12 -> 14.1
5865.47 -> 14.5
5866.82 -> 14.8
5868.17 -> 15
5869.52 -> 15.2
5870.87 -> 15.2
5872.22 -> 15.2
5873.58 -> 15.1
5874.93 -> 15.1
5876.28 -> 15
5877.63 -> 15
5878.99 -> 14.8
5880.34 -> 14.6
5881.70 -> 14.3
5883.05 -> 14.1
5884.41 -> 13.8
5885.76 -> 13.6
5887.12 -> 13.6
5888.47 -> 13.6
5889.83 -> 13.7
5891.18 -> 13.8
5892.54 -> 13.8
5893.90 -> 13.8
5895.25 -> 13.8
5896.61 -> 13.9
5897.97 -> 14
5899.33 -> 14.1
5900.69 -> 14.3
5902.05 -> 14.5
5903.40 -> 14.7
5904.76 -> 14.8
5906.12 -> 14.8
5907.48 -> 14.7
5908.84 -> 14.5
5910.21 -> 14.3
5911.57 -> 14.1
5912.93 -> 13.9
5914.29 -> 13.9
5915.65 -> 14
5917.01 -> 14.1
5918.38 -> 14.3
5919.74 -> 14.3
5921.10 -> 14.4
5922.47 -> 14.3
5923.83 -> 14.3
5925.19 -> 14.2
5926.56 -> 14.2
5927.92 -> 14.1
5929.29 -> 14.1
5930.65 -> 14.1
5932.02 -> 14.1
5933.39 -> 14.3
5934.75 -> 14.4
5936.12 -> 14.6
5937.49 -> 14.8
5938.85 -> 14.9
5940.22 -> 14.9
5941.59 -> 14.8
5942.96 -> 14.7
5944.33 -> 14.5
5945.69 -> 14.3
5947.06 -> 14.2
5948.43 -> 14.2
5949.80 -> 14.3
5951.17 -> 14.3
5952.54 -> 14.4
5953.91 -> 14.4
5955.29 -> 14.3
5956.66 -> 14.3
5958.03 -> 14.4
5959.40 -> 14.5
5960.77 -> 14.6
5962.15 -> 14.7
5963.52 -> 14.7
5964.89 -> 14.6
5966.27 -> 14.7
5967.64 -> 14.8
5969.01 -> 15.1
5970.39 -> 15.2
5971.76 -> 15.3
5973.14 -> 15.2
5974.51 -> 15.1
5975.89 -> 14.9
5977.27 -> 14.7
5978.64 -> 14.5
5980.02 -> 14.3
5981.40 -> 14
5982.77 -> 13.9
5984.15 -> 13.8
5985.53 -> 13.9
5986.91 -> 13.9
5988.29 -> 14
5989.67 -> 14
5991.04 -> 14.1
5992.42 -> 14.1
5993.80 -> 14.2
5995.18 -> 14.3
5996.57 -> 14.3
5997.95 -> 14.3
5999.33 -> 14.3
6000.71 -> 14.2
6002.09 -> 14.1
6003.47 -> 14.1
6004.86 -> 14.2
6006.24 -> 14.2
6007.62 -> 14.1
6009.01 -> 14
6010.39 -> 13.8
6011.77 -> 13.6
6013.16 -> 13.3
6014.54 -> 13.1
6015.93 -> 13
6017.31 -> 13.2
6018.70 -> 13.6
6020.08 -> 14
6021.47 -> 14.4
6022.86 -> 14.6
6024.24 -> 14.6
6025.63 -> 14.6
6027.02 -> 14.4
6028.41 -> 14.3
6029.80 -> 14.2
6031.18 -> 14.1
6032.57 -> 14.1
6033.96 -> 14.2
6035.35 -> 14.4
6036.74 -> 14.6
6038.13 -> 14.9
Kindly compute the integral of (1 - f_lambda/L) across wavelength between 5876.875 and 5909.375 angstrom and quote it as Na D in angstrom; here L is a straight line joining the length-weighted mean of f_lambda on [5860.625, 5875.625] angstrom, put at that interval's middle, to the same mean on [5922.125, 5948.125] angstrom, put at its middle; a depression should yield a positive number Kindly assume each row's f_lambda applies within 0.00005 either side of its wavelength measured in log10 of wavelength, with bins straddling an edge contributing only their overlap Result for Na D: 0.9 angstrom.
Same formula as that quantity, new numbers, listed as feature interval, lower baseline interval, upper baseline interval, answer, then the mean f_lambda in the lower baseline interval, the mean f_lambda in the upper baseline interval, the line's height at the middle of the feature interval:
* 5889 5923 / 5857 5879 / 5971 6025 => 0.47 angstrom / 14.5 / 14.1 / 14.4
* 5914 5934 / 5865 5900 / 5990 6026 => 0.08 angstrom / 14.4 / 14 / 14.2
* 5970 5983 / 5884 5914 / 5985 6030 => -0.63 angstrom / 14.1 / 14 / 14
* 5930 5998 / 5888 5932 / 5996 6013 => -1.65 angstrom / 14.2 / 14.1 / 14.1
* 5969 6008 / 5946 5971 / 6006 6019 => -0.97 angstrom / 14.5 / 13.6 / 14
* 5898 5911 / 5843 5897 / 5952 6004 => -0.10 angstrom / 14.4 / 14.4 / 14.4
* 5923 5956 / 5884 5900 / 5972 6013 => -0.95 angstrom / 13.8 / 14.2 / 14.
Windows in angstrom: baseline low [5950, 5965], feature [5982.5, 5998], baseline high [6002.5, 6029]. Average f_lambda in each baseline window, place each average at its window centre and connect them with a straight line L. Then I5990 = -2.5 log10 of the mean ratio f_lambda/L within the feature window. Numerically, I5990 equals 0.009 mag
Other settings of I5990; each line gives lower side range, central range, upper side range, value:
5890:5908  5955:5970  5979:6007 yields -0.037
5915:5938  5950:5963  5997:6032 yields -0.019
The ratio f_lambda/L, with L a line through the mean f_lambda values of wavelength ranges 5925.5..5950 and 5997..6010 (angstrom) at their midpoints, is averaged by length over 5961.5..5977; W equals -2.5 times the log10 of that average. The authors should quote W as -0.047 mag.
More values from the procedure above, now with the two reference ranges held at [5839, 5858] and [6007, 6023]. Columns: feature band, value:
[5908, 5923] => 0.01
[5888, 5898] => 0.05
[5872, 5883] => -0.02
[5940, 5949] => -0.03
